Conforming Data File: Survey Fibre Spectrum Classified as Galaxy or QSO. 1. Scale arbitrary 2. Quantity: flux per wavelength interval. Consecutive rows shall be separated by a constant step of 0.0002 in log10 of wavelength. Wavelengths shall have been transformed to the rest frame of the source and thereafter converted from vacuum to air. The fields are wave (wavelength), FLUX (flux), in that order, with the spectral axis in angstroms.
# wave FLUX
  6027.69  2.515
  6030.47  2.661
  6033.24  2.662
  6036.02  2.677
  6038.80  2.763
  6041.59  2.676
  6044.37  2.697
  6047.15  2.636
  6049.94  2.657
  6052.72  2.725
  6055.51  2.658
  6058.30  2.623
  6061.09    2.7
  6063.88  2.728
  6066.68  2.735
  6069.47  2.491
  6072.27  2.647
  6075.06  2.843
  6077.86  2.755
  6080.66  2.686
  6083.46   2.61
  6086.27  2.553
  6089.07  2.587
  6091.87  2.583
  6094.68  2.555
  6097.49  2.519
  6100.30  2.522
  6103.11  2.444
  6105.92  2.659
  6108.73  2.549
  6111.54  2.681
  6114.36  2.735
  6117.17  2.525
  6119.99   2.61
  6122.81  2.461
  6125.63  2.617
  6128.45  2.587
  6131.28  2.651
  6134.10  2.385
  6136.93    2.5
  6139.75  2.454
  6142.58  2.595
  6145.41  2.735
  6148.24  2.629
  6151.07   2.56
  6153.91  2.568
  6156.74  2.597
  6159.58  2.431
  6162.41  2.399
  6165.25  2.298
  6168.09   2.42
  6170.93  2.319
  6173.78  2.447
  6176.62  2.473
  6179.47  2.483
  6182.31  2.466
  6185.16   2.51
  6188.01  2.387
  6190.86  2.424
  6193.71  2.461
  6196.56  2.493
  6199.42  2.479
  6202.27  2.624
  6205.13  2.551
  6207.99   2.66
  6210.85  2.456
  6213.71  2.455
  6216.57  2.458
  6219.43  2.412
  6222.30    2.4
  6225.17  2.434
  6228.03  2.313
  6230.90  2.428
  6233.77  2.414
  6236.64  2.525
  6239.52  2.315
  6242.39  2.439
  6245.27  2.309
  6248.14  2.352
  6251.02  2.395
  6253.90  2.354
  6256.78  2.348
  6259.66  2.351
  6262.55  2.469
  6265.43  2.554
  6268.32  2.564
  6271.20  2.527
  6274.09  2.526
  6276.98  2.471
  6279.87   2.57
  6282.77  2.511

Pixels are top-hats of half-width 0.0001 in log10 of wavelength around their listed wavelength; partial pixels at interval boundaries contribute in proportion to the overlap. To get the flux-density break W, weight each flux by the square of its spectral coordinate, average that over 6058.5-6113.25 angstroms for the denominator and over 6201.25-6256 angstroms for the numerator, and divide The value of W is 0.97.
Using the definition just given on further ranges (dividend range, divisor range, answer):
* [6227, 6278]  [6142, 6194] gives 1.00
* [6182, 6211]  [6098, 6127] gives 1.00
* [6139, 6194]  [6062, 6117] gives 0.97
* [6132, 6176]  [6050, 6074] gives 0.96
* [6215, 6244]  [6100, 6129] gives 0.97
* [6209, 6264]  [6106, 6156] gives 0.96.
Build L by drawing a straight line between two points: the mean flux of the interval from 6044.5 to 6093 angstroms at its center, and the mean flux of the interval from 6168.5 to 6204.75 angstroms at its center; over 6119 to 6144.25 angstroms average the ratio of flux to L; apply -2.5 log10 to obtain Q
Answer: 0.01 mag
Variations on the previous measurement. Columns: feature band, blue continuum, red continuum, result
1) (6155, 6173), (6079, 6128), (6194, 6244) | 0.05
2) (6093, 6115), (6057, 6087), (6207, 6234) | 0.02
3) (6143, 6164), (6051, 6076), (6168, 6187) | -0.03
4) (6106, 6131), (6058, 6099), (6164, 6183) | -0.02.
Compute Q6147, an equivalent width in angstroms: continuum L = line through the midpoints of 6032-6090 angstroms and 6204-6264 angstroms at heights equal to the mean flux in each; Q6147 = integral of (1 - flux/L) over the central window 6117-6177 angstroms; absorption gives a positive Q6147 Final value 0.8 angstroms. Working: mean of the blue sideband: 2.67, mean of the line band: 2.51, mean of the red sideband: 2.42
